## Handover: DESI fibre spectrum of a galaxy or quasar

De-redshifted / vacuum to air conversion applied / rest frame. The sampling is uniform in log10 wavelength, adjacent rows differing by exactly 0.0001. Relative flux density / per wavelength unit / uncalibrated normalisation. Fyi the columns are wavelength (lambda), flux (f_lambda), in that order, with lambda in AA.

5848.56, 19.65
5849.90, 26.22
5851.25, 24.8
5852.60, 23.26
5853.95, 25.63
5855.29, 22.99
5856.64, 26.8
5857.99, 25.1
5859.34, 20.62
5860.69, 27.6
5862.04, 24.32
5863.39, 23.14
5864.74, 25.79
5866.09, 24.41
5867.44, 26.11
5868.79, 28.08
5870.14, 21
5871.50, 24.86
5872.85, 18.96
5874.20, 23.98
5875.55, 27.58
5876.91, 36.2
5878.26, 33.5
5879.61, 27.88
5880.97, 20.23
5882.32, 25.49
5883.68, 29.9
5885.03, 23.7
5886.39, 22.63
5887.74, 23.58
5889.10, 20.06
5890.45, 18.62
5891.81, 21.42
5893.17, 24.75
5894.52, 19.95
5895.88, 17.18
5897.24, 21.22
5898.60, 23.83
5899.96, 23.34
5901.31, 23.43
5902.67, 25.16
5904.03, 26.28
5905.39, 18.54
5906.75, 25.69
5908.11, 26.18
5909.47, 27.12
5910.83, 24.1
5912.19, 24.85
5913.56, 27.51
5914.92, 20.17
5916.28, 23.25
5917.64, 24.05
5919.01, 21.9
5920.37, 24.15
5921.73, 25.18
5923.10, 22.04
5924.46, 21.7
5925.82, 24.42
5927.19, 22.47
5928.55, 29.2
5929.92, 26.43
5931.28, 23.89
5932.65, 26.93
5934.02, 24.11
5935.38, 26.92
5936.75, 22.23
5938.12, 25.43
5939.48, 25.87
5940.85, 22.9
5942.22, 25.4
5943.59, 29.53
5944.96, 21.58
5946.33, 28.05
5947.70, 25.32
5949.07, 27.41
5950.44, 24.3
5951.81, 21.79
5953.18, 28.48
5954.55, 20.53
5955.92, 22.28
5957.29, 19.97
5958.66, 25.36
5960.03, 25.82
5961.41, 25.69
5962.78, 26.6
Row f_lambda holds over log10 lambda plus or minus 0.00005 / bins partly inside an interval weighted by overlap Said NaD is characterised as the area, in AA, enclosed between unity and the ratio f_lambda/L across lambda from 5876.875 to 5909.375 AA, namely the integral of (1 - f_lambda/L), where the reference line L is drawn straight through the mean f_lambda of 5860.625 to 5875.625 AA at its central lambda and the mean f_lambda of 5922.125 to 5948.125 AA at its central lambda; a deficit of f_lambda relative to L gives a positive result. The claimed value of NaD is 0.9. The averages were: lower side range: 24.4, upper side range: 25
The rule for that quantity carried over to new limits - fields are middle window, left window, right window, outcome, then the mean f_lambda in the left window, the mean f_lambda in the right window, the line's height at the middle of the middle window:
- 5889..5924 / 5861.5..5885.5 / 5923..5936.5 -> 3.0 AA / 25.9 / 24.9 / 25.3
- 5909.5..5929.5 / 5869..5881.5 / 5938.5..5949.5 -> 1.4 AA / 26.2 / 25.7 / 25.9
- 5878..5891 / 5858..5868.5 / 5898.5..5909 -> 0.1 AA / 24.7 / 24.1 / 24.4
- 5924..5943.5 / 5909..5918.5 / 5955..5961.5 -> -0.9 AA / 24.3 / 23.5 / 24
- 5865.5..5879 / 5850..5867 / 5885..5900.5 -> -1.8 AA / 24.6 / 21.6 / 23.4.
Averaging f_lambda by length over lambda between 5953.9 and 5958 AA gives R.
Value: 21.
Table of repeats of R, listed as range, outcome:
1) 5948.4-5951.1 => 25.9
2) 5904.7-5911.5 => 24.3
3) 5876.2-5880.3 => 32.4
